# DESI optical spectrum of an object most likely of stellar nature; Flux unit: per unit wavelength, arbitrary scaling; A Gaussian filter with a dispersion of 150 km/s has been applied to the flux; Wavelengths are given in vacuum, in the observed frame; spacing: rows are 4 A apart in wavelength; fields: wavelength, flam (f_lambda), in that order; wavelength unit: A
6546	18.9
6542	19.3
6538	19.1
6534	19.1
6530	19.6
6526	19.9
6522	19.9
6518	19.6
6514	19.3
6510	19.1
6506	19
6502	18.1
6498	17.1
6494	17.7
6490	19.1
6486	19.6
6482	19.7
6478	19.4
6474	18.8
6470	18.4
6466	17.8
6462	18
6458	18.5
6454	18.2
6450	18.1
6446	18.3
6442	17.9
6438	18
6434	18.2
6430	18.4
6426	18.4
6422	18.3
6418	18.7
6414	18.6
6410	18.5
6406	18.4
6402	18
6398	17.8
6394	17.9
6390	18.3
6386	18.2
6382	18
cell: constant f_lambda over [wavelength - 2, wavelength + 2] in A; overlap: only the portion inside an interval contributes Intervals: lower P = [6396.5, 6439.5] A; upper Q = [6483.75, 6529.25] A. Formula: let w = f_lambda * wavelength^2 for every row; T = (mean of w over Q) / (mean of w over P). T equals 1.1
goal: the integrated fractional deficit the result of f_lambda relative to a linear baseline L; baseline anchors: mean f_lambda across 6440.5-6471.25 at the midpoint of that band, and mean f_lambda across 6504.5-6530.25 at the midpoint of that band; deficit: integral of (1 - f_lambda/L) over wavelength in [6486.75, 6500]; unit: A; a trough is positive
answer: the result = 0.6 A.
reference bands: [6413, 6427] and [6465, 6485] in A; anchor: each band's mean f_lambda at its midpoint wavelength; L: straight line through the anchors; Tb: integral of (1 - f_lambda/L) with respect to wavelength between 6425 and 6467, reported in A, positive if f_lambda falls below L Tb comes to 1.2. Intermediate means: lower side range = 18.5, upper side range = 18.9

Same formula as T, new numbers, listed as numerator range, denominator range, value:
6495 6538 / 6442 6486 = 1.04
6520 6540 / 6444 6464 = 1.10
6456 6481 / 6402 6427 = 1.02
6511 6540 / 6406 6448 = 1.10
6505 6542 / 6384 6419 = 1.10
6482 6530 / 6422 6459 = 1.06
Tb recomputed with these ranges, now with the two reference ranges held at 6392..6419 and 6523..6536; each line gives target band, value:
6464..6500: 0.83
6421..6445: 0.45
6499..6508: 0.42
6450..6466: 0.55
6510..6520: 0.01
